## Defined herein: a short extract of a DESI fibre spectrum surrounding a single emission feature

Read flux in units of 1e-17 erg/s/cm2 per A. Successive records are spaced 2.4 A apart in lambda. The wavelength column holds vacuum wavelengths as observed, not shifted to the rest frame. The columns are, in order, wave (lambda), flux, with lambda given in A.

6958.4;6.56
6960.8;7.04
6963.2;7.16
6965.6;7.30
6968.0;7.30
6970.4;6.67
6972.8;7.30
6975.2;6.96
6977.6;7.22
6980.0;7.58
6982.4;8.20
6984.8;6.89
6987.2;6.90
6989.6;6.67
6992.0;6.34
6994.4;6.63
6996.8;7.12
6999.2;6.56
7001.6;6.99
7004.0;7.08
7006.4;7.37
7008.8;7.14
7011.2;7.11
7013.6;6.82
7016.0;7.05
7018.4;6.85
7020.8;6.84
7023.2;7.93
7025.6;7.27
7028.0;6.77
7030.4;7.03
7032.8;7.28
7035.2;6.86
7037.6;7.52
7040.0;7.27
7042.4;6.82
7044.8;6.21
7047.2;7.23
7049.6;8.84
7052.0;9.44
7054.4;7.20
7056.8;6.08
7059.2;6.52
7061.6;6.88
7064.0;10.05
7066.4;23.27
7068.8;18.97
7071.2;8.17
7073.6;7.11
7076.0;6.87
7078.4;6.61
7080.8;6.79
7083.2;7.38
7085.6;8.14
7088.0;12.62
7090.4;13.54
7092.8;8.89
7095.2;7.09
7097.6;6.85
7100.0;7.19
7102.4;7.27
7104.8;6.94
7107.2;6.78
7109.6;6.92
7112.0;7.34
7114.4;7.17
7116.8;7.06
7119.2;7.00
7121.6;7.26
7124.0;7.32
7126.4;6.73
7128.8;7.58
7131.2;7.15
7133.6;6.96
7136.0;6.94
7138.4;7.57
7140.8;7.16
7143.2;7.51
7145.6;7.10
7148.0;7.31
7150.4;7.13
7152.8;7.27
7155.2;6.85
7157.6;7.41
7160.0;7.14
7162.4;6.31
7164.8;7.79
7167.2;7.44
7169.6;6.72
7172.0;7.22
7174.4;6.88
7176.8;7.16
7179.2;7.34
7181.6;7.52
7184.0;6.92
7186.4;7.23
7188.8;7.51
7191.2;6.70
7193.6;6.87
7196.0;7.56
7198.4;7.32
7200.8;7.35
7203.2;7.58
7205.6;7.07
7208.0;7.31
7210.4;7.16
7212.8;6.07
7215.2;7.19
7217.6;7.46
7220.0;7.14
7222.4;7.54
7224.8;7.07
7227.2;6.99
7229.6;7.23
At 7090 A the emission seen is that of [N II]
